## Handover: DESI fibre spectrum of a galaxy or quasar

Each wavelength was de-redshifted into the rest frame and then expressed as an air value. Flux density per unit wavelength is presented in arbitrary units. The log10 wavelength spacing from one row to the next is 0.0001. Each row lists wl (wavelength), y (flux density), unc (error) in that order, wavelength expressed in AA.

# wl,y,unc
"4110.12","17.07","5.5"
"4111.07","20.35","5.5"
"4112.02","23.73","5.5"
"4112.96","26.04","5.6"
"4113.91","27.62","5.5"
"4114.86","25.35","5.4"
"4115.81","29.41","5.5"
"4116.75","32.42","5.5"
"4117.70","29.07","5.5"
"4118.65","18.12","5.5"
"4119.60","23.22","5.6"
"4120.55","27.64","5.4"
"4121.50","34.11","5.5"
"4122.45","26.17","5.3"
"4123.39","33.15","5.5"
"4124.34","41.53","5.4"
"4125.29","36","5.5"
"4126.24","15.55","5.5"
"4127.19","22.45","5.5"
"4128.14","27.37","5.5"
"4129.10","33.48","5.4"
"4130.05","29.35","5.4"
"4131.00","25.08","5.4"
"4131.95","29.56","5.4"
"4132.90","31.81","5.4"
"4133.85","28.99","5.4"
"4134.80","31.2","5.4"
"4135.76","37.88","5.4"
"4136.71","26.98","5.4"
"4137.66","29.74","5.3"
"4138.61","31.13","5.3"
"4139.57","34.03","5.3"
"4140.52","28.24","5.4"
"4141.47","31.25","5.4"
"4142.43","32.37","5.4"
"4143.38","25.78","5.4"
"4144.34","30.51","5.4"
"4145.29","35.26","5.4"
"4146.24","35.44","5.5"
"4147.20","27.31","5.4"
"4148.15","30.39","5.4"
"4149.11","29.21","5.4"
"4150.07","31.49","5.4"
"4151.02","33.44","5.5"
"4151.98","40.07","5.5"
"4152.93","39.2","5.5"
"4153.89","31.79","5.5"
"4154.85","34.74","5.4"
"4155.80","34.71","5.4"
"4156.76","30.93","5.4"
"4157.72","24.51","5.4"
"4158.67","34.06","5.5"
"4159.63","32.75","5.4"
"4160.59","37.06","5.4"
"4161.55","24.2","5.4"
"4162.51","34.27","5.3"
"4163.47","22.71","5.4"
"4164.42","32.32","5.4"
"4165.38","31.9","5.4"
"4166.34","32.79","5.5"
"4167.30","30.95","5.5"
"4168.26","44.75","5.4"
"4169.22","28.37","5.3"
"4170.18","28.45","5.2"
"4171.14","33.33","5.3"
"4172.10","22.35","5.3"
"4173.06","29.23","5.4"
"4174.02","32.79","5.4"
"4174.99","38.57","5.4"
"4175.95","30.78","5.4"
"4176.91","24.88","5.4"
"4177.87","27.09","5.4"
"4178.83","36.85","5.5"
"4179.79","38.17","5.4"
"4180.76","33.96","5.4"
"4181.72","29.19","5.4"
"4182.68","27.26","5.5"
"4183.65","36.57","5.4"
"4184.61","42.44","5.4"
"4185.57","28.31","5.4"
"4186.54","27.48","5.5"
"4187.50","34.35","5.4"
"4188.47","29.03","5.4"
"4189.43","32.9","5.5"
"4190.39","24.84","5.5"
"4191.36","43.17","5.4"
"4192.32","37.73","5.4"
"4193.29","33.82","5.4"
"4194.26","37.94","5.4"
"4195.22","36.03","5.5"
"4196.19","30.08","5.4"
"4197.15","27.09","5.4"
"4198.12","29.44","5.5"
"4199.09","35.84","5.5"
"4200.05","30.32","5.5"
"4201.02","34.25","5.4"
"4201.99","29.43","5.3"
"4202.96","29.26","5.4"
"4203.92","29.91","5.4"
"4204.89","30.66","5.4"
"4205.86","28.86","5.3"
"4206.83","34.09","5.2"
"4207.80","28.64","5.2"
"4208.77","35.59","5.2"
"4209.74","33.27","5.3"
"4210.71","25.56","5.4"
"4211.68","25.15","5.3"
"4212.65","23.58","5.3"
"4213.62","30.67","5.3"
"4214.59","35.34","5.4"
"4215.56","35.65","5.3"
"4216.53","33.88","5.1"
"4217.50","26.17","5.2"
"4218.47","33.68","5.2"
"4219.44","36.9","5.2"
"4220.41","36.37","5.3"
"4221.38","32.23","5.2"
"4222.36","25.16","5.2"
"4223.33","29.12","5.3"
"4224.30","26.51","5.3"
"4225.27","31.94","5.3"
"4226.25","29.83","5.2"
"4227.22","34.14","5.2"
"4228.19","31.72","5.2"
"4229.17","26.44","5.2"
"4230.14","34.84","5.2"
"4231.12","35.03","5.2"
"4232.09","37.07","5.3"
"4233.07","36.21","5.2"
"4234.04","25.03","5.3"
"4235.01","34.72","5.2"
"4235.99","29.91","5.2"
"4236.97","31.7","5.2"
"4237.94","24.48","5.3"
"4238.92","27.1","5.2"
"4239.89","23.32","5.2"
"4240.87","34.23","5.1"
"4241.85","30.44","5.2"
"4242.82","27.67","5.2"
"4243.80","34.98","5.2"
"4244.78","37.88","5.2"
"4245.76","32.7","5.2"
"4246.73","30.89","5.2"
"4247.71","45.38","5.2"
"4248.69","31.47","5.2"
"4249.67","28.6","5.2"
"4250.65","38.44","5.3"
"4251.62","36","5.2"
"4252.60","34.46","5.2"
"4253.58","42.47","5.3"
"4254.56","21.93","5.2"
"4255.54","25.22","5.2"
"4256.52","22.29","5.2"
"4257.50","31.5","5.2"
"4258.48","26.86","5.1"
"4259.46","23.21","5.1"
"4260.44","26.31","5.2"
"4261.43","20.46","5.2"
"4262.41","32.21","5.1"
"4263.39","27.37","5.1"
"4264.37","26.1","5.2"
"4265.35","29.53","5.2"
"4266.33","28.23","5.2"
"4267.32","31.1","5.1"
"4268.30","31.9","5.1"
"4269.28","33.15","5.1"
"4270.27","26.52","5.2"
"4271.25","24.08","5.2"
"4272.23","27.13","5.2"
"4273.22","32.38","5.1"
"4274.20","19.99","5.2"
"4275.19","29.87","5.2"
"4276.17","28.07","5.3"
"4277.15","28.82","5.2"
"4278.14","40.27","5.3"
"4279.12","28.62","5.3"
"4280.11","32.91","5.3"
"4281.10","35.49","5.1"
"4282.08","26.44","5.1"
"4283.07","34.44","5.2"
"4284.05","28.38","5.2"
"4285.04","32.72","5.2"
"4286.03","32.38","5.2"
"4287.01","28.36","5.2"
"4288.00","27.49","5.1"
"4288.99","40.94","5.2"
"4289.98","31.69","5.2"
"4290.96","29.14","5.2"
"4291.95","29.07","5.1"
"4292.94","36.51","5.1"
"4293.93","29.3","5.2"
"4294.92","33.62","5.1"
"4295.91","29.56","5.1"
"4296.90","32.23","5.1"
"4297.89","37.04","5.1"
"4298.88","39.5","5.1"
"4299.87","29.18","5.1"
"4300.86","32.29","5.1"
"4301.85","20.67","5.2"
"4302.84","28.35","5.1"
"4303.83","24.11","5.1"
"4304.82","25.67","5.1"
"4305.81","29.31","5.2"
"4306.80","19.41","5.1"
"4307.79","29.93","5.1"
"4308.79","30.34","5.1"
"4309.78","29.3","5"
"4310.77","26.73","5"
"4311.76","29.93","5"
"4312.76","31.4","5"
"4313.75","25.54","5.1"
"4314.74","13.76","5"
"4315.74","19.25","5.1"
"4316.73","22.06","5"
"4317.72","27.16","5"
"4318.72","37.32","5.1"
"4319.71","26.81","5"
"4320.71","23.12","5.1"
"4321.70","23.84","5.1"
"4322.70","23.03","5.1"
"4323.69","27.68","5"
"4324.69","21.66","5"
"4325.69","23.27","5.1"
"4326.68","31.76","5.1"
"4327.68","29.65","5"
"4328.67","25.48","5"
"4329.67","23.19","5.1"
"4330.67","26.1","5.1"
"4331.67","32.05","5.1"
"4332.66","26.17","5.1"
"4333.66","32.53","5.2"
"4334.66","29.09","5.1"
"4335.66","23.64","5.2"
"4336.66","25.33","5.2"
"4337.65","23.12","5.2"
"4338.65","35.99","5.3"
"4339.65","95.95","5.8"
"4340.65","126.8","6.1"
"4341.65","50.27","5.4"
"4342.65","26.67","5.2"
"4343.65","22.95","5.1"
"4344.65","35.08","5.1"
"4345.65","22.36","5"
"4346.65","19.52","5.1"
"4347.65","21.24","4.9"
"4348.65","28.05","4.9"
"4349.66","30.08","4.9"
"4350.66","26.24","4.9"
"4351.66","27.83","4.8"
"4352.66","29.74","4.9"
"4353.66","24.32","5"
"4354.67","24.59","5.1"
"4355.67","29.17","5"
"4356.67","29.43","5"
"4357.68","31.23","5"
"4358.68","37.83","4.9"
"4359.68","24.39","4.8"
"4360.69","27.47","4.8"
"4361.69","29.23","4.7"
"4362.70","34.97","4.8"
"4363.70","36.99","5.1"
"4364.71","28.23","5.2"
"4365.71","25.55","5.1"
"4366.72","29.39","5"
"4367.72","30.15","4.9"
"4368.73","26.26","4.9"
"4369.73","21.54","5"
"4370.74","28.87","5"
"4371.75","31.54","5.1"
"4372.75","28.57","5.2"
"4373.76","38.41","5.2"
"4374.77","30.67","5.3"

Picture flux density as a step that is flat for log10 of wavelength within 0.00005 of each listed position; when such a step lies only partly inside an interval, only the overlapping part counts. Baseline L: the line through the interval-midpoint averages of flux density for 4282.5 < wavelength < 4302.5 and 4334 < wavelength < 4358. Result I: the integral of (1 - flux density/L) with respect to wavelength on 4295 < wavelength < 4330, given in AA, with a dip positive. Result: 6.0 AA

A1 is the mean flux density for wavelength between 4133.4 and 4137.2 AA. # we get 31.3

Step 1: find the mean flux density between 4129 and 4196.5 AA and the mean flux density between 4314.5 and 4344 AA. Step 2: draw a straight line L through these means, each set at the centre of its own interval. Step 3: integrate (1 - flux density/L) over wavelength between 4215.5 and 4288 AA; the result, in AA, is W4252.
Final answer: 4.0 AA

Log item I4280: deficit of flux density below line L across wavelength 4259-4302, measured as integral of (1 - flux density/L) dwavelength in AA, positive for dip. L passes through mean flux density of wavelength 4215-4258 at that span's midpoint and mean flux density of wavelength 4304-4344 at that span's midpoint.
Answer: 1.8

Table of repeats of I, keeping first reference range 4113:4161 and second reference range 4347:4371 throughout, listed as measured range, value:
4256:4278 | 1.1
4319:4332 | 1.2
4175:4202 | -2.3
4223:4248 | -1.7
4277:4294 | -1.7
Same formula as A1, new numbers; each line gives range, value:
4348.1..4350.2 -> 28.7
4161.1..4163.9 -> 27.1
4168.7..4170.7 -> 28.8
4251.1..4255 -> 34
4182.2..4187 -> 32.4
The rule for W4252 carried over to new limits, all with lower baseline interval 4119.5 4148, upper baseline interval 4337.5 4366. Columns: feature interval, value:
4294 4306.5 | 1.41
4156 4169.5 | -0.37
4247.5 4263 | 1.25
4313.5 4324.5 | 3.14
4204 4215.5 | 0.54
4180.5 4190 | -0.23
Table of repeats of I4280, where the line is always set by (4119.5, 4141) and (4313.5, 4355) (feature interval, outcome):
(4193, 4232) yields -1.5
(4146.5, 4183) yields -2.1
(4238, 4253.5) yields -1.3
